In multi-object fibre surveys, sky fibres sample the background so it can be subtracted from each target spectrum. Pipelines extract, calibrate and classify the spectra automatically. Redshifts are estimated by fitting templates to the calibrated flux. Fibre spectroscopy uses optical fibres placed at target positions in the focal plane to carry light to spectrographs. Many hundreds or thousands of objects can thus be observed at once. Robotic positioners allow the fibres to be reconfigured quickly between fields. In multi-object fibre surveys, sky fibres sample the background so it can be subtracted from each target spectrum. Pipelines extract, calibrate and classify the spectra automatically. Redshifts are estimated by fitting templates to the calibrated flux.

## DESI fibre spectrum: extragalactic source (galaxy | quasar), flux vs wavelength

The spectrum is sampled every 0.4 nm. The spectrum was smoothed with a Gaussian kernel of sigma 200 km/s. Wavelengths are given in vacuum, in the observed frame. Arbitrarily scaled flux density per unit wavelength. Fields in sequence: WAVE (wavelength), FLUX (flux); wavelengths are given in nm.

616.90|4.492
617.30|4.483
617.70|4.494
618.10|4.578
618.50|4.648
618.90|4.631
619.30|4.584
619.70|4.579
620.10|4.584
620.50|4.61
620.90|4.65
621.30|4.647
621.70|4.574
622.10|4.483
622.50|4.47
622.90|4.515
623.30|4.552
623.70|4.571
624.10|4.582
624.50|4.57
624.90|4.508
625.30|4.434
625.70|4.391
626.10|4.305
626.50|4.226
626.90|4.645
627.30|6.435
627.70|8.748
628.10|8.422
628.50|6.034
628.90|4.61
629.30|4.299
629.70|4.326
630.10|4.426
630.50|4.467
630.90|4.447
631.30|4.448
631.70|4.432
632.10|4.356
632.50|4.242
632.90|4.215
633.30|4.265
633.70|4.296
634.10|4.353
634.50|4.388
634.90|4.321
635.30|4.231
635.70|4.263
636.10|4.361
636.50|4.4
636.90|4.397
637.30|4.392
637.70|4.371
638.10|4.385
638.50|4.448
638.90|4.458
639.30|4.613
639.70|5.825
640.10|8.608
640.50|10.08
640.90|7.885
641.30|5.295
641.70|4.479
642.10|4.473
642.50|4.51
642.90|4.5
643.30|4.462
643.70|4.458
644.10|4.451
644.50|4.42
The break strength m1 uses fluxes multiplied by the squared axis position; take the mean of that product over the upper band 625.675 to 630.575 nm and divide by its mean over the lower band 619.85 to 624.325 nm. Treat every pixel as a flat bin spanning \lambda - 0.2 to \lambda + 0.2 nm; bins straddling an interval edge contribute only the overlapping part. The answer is 1.20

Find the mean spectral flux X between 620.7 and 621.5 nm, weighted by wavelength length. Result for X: 4.65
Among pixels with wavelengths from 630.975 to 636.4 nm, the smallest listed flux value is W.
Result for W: 4.215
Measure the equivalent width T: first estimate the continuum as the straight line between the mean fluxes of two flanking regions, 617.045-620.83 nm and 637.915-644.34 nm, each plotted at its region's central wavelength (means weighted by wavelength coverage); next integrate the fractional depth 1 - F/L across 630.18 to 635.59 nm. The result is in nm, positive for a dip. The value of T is 0.81 nm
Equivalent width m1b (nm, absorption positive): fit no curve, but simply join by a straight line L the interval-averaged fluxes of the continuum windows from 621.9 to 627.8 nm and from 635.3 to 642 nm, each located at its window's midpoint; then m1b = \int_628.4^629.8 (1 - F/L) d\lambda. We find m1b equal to 0.062 nm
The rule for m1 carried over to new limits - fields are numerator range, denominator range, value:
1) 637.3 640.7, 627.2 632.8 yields 1.14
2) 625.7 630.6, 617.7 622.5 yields 1.21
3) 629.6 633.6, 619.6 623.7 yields 0.99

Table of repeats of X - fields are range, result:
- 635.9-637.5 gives 4.39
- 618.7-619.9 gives 4.6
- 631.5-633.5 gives 4.3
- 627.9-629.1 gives 6.36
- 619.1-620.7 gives 4.59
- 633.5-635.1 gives 4.34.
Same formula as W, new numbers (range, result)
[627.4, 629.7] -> 4.299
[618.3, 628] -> 4.226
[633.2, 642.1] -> 4.231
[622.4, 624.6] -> 4.47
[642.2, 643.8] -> 4.458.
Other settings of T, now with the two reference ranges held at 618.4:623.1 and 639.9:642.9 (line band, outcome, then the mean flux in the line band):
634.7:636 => 0.35 nm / 4.28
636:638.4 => 0.64 nm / 4.39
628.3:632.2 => 0.58 nm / 4.59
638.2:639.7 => 0.36 nm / 4.67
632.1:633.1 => 0.24 nm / 4.25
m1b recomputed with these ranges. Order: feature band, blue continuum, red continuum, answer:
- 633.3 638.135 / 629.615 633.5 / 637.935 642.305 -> 0.71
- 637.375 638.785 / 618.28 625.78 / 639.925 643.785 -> 0.31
